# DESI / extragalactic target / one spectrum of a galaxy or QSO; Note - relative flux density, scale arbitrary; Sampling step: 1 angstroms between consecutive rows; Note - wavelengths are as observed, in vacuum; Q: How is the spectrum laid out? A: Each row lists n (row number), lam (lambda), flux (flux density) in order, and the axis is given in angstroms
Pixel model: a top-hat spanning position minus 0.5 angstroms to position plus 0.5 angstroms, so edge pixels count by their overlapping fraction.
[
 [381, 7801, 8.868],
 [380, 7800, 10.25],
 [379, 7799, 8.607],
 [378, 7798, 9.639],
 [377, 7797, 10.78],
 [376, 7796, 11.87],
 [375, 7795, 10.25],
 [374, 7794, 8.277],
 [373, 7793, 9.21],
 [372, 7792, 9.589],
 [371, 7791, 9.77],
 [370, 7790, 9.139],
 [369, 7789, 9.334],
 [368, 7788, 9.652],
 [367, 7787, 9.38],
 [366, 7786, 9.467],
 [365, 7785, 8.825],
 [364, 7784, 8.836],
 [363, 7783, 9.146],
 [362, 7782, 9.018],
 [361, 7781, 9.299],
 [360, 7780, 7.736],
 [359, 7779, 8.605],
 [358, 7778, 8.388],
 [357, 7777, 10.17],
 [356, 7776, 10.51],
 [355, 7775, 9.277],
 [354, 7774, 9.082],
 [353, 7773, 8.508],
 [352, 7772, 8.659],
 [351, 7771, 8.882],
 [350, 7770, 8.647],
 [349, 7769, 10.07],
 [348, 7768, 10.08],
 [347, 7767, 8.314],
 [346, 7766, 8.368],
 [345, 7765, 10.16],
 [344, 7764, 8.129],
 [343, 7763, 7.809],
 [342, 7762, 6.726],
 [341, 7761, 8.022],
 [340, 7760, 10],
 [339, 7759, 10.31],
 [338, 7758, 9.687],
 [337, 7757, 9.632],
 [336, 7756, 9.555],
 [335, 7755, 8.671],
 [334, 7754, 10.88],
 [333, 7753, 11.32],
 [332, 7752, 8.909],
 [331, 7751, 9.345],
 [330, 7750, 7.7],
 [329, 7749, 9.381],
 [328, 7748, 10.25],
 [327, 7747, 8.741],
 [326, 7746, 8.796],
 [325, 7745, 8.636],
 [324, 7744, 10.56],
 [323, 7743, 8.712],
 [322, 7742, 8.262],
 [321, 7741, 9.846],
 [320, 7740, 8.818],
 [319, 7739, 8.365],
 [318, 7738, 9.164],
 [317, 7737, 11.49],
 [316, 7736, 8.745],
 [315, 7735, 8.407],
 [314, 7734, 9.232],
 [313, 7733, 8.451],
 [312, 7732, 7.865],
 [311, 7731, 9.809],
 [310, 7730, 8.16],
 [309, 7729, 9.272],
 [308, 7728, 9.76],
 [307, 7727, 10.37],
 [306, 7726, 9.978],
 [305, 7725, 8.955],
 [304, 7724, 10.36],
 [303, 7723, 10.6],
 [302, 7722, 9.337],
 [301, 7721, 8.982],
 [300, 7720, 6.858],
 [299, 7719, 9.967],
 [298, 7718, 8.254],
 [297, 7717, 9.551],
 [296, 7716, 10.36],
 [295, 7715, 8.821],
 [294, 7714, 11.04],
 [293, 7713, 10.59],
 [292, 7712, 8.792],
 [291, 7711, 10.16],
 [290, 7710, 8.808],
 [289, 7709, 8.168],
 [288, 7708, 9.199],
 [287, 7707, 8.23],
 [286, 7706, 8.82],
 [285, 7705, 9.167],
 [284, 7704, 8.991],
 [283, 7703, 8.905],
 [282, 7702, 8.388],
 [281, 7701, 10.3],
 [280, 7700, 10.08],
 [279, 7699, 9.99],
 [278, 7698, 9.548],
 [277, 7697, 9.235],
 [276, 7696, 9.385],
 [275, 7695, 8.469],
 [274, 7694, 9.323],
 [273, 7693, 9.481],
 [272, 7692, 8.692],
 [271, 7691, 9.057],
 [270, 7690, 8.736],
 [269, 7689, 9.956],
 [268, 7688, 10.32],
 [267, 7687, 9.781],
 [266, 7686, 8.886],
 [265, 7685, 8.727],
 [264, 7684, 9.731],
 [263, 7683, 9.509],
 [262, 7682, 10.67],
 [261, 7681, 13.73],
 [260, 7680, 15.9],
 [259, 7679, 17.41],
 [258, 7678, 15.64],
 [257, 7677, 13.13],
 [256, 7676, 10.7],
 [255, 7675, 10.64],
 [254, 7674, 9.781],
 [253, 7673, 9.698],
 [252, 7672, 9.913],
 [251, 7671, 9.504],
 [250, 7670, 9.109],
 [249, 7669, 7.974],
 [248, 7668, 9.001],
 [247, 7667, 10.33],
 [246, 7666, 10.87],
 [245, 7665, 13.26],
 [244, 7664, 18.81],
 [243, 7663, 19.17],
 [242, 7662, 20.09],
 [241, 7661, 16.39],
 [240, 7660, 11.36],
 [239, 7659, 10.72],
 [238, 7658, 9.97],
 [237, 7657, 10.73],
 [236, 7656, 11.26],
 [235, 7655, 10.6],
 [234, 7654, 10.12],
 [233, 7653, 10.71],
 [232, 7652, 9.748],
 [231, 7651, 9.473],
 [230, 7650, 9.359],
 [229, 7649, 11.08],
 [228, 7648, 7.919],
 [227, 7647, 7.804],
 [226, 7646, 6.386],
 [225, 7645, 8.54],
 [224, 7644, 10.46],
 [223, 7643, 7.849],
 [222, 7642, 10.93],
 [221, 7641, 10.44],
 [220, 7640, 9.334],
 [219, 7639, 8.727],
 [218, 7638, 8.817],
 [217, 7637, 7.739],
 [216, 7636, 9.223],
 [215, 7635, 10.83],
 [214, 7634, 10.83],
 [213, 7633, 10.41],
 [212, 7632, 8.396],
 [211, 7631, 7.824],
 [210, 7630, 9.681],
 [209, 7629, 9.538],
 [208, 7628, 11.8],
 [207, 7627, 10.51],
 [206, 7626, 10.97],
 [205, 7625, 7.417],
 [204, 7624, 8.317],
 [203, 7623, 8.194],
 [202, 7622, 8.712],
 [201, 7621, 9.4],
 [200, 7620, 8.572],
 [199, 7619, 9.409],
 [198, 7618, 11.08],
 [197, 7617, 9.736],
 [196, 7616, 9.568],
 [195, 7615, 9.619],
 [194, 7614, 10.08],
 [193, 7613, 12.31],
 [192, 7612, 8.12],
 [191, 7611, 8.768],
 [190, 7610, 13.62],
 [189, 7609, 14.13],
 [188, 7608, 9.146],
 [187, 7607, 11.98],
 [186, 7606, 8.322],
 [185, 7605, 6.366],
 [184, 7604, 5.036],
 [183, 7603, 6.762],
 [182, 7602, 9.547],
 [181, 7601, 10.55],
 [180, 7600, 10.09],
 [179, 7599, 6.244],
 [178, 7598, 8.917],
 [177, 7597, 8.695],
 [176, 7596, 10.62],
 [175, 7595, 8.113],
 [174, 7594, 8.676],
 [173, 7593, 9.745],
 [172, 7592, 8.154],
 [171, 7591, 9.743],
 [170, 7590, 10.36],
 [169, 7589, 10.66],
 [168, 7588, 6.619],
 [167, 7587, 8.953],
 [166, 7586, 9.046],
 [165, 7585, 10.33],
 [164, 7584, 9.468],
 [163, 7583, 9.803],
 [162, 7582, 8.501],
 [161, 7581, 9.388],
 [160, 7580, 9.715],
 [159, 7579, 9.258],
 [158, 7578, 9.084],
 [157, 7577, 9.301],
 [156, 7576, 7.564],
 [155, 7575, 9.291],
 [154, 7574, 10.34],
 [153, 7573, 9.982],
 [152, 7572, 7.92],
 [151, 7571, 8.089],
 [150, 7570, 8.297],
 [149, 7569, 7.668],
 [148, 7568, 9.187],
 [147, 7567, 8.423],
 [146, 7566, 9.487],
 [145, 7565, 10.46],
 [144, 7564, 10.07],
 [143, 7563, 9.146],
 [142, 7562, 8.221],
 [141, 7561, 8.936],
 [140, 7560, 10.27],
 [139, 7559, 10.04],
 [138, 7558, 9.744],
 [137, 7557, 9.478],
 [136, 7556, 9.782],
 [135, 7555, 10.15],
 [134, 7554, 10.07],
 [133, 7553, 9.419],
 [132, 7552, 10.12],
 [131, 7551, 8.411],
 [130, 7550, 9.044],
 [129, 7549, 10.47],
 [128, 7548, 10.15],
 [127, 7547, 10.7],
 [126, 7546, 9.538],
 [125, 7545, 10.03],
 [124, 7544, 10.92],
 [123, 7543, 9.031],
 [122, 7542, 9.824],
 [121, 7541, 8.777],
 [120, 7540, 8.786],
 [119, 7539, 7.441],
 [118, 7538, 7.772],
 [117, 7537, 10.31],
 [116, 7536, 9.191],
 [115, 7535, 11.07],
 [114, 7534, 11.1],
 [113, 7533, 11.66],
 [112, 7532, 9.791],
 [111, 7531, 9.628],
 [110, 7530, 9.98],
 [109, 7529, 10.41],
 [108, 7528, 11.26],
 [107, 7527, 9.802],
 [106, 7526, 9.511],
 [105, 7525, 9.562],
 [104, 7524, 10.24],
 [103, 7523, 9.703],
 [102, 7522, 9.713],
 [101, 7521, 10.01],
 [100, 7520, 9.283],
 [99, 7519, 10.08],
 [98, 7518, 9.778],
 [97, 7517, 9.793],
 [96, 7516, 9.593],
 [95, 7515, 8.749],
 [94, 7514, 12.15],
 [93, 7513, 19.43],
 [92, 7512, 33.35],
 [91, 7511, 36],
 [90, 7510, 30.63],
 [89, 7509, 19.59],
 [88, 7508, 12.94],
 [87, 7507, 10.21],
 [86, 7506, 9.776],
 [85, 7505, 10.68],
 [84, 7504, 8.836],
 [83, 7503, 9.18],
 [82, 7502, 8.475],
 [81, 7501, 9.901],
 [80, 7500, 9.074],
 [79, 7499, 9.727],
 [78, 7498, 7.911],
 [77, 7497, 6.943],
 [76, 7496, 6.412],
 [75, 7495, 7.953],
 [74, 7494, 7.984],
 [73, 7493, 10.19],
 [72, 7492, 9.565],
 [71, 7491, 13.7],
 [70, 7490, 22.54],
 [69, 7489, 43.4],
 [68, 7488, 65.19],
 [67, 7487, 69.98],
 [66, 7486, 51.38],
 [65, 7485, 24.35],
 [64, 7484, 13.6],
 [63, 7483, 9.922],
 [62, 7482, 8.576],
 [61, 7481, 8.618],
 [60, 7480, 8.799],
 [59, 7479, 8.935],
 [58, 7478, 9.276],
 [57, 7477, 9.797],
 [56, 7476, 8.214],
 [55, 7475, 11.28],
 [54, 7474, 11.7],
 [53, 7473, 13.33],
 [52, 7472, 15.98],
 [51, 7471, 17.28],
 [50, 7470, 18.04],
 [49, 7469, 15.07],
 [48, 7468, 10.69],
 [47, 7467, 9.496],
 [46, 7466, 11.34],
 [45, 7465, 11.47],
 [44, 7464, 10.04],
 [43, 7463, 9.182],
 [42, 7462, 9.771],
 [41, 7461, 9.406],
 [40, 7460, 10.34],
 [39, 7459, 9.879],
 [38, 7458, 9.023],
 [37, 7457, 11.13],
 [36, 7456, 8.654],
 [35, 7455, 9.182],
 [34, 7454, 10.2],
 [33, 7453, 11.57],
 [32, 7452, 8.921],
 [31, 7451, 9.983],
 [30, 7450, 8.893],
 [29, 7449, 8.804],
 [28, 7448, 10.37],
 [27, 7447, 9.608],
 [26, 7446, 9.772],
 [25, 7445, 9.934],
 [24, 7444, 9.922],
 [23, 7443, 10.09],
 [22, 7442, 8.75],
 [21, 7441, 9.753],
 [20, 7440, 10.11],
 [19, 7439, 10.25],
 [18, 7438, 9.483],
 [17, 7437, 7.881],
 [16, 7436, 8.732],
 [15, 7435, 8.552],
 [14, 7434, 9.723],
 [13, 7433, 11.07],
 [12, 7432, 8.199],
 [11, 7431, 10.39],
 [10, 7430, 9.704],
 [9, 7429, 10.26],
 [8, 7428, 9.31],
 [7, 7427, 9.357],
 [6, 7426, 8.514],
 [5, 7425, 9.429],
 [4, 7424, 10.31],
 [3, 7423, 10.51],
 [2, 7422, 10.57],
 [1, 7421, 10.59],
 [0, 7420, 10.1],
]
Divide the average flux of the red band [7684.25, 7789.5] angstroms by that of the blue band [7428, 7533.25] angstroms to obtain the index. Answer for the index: 0.71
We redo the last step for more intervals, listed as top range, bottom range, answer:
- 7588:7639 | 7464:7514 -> 0.57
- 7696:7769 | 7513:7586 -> 0.96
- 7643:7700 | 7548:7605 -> 1.18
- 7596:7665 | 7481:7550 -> 0.71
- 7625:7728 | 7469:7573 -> 0.79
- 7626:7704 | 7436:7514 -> 0.74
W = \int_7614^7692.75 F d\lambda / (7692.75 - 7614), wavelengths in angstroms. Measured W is 10.4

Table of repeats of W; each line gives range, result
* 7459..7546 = 13.7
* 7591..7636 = 9.43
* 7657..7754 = 10.1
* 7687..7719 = 9.33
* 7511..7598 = 10.1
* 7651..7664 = 12.7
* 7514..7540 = 9.84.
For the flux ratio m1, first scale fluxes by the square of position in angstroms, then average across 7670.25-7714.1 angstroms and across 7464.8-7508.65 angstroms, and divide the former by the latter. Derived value 0.69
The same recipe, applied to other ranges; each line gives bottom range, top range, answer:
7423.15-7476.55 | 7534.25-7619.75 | 0.94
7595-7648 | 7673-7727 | 1.09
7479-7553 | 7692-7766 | 0.70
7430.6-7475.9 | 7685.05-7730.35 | 0.95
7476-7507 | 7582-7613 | 0.58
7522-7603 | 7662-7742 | 1.11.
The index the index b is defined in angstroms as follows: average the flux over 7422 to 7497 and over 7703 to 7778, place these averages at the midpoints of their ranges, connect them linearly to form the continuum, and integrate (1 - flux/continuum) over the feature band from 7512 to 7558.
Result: 6.6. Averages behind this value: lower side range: 13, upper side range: 9.22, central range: 10.3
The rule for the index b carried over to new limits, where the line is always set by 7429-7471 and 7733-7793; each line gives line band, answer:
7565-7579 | 1.3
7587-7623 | 1.3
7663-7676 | -2.2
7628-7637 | 0.0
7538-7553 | 0.6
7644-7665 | -4.5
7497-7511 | -3.9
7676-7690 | -3.3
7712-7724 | -0.2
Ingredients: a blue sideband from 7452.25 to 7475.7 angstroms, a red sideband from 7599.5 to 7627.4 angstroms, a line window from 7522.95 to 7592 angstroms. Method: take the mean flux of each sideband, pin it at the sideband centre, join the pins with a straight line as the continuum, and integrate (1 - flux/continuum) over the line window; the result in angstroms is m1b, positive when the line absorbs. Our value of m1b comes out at 4.9 angstroms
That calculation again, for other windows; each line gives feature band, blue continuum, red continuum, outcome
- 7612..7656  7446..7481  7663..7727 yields 3.47 angstroms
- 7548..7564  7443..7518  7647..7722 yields 4.08 angstroms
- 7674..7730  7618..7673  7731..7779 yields -1.40 angstroms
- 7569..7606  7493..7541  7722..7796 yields 6.77 angstroms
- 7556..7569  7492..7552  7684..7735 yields 1.62 angstroms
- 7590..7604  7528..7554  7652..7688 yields 2.39 angstroms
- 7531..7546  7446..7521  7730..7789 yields 4.04 angstroms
